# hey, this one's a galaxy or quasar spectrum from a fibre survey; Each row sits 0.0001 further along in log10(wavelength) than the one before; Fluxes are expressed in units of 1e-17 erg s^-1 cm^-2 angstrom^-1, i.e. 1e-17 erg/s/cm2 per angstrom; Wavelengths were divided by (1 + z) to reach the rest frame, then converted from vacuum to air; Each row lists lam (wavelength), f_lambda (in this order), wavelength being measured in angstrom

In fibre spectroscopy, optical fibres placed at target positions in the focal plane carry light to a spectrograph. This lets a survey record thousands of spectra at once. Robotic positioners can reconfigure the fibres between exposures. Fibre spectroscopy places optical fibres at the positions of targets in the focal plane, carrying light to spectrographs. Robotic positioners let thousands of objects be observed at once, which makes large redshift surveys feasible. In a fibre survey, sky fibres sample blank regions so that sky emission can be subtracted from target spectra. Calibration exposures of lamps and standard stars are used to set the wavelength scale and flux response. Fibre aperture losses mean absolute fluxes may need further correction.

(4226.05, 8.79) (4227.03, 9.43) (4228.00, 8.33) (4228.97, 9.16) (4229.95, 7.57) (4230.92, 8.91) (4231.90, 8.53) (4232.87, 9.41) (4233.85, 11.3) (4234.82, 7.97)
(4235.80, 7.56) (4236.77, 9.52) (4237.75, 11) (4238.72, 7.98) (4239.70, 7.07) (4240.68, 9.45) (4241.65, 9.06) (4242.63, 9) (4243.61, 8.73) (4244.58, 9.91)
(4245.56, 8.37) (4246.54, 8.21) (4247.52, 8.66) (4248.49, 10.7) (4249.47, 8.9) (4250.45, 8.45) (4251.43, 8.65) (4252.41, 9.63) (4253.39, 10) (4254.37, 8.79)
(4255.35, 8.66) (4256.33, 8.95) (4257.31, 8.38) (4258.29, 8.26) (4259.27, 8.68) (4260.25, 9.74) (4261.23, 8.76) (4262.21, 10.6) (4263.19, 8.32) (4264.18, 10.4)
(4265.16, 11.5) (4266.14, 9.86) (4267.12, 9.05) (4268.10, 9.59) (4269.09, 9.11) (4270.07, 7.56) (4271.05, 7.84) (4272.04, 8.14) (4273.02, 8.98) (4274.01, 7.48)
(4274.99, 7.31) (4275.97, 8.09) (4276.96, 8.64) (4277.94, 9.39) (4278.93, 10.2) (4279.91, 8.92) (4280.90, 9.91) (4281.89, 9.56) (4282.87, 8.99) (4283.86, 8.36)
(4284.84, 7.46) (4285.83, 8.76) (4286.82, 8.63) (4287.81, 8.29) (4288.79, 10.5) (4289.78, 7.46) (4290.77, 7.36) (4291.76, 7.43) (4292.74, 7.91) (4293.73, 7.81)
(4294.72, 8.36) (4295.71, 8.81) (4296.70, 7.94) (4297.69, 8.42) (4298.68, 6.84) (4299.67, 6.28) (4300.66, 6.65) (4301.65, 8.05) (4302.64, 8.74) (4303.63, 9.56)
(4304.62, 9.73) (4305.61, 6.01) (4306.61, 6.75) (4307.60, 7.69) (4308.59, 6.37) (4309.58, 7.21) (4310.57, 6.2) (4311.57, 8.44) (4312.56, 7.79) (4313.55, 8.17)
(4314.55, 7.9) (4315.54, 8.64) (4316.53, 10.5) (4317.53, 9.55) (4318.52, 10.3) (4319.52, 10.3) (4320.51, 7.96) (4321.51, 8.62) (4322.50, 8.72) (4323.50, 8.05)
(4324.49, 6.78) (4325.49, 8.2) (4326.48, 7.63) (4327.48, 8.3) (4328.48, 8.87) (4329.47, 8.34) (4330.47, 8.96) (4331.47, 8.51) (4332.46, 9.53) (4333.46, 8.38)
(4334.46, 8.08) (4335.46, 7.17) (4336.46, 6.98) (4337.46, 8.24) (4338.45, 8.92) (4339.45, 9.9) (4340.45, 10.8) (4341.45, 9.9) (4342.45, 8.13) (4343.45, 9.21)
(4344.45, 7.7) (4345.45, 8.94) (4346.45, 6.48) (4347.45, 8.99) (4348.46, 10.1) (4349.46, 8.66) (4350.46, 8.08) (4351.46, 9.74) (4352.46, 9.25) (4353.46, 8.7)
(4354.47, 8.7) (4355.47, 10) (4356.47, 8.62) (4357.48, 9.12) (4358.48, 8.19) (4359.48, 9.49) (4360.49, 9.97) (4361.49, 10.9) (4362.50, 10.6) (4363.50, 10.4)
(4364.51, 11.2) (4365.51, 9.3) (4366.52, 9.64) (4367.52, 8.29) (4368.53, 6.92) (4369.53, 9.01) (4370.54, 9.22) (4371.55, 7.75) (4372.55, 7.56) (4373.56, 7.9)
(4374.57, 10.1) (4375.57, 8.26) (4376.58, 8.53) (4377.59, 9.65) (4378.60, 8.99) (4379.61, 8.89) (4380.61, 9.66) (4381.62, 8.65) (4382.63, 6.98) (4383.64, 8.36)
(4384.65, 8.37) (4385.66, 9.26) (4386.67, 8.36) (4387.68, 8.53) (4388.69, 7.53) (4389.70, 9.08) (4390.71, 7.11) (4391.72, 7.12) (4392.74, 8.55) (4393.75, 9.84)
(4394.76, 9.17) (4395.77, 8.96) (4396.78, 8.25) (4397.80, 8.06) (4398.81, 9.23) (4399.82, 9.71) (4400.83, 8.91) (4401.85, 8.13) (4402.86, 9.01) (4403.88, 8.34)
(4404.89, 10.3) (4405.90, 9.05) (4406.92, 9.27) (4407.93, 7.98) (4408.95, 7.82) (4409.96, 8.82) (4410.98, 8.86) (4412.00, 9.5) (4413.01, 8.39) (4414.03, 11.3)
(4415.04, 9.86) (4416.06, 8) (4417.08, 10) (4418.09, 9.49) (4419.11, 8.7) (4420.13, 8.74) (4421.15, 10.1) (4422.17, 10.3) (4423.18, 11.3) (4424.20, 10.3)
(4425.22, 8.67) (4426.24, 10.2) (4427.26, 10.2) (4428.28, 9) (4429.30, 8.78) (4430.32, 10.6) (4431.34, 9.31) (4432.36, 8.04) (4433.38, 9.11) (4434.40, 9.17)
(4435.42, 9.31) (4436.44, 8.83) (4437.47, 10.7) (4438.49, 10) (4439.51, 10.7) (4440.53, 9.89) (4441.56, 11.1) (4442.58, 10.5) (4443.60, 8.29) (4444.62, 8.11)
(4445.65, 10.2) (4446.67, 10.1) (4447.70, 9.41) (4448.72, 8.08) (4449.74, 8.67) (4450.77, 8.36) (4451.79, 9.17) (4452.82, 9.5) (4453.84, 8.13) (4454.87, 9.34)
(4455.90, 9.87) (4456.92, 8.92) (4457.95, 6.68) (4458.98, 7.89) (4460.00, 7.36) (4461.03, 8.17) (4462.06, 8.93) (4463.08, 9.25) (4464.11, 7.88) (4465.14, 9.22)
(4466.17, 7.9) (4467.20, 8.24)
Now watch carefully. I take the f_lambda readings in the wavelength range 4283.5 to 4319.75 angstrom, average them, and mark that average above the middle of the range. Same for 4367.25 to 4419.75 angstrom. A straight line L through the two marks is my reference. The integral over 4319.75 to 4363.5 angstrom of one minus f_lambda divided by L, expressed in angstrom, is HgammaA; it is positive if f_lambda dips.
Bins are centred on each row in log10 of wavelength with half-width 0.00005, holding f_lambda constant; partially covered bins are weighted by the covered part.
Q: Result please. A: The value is -2.1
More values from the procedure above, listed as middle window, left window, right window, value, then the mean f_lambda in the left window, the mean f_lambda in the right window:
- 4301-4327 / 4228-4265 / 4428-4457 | 2.6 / 9.02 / 9.36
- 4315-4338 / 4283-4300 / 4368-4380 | -0.8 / 8.07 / 8.56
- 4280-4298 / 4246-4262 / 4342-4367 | 1.2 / 8.99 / 9.2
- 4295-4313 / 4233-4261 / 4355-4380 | 2.8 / 8.99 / 9.14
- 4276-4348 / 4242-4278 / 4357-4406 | 4.3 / 8.95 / 8.86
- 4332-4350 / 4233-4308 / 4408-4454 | 0.7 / 8.68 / 9.41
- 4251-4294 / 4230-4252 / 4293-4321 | -1.4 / 8.94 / 8.1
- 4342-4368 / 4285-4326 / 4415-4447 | -1.4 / 8.13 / 9.61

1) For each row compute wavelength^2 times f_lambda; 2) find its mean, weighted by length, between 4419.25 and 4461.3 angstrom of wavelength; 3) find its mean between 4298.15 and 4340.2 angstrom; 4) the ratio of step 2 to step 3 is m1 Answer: 1.2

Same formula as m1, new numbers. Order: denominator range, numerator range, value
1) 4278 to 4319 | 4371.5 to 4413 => 1.09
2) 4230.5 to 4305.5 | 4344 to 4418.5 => 1.07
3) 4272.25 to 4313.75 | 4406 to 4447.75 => 1.24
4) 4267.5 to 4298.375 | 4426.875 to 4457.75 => 1.19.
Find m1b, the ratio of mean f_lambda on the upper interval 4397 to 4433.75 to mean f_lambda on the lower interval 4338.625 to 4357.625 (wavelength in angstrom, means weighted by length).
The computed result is 1.03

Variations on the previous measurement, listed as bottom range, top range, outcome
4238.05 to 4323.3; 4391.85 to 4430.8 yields 1.07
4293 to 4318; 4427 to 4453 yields 1.19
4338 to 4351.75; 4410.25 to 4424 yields 1.07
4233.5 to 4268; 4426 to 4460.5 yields 1.01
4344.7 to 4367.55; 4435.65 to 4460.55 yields 0.99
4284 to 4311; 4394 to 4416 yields 1.15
